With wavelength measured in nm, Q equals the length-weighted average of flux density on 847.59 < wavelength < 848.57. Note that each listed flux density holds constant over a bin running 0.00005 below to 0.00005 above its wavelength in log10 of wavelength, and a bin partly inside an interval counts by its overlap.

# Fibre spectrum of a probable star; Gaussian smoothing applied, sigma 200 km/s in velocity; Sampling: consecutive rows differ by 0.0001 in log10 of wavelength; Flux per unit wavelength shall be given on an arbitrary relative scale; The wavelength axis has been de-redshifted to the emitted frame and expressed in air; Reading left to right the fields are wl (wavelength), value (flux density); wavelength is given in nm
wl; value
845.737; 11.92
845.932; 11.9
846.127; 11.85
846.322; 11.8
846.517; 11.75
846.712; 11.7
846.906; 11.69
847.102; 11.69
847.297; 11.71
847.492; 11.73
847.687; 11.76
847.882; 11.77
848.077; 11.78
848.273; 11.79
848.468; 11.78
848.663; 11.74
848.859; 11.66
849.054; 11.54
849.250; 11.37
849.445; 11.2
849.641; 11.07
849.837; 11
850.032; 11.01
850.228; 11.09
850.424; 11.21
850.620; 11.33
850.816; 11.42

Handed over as 11.8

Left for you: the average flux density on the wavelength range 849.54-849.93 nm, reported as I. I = 11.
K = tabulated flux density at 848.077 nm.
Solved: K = 11.78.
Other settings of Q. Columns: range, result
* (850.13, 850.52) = 11.1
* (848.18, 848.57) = 11.8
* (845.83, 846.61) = 11.8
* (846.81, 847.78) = 11.7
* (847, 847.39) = 11.7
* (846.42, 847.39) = 11.7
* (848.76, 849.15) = 11.6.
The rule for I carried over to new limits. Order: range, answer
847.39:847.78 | 11.8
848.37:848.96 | 11.7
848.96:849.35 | 11.5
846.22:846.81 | 11.8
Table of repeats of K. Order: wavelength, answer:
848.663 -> 11.74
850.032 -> 11.01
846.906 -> 11.69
